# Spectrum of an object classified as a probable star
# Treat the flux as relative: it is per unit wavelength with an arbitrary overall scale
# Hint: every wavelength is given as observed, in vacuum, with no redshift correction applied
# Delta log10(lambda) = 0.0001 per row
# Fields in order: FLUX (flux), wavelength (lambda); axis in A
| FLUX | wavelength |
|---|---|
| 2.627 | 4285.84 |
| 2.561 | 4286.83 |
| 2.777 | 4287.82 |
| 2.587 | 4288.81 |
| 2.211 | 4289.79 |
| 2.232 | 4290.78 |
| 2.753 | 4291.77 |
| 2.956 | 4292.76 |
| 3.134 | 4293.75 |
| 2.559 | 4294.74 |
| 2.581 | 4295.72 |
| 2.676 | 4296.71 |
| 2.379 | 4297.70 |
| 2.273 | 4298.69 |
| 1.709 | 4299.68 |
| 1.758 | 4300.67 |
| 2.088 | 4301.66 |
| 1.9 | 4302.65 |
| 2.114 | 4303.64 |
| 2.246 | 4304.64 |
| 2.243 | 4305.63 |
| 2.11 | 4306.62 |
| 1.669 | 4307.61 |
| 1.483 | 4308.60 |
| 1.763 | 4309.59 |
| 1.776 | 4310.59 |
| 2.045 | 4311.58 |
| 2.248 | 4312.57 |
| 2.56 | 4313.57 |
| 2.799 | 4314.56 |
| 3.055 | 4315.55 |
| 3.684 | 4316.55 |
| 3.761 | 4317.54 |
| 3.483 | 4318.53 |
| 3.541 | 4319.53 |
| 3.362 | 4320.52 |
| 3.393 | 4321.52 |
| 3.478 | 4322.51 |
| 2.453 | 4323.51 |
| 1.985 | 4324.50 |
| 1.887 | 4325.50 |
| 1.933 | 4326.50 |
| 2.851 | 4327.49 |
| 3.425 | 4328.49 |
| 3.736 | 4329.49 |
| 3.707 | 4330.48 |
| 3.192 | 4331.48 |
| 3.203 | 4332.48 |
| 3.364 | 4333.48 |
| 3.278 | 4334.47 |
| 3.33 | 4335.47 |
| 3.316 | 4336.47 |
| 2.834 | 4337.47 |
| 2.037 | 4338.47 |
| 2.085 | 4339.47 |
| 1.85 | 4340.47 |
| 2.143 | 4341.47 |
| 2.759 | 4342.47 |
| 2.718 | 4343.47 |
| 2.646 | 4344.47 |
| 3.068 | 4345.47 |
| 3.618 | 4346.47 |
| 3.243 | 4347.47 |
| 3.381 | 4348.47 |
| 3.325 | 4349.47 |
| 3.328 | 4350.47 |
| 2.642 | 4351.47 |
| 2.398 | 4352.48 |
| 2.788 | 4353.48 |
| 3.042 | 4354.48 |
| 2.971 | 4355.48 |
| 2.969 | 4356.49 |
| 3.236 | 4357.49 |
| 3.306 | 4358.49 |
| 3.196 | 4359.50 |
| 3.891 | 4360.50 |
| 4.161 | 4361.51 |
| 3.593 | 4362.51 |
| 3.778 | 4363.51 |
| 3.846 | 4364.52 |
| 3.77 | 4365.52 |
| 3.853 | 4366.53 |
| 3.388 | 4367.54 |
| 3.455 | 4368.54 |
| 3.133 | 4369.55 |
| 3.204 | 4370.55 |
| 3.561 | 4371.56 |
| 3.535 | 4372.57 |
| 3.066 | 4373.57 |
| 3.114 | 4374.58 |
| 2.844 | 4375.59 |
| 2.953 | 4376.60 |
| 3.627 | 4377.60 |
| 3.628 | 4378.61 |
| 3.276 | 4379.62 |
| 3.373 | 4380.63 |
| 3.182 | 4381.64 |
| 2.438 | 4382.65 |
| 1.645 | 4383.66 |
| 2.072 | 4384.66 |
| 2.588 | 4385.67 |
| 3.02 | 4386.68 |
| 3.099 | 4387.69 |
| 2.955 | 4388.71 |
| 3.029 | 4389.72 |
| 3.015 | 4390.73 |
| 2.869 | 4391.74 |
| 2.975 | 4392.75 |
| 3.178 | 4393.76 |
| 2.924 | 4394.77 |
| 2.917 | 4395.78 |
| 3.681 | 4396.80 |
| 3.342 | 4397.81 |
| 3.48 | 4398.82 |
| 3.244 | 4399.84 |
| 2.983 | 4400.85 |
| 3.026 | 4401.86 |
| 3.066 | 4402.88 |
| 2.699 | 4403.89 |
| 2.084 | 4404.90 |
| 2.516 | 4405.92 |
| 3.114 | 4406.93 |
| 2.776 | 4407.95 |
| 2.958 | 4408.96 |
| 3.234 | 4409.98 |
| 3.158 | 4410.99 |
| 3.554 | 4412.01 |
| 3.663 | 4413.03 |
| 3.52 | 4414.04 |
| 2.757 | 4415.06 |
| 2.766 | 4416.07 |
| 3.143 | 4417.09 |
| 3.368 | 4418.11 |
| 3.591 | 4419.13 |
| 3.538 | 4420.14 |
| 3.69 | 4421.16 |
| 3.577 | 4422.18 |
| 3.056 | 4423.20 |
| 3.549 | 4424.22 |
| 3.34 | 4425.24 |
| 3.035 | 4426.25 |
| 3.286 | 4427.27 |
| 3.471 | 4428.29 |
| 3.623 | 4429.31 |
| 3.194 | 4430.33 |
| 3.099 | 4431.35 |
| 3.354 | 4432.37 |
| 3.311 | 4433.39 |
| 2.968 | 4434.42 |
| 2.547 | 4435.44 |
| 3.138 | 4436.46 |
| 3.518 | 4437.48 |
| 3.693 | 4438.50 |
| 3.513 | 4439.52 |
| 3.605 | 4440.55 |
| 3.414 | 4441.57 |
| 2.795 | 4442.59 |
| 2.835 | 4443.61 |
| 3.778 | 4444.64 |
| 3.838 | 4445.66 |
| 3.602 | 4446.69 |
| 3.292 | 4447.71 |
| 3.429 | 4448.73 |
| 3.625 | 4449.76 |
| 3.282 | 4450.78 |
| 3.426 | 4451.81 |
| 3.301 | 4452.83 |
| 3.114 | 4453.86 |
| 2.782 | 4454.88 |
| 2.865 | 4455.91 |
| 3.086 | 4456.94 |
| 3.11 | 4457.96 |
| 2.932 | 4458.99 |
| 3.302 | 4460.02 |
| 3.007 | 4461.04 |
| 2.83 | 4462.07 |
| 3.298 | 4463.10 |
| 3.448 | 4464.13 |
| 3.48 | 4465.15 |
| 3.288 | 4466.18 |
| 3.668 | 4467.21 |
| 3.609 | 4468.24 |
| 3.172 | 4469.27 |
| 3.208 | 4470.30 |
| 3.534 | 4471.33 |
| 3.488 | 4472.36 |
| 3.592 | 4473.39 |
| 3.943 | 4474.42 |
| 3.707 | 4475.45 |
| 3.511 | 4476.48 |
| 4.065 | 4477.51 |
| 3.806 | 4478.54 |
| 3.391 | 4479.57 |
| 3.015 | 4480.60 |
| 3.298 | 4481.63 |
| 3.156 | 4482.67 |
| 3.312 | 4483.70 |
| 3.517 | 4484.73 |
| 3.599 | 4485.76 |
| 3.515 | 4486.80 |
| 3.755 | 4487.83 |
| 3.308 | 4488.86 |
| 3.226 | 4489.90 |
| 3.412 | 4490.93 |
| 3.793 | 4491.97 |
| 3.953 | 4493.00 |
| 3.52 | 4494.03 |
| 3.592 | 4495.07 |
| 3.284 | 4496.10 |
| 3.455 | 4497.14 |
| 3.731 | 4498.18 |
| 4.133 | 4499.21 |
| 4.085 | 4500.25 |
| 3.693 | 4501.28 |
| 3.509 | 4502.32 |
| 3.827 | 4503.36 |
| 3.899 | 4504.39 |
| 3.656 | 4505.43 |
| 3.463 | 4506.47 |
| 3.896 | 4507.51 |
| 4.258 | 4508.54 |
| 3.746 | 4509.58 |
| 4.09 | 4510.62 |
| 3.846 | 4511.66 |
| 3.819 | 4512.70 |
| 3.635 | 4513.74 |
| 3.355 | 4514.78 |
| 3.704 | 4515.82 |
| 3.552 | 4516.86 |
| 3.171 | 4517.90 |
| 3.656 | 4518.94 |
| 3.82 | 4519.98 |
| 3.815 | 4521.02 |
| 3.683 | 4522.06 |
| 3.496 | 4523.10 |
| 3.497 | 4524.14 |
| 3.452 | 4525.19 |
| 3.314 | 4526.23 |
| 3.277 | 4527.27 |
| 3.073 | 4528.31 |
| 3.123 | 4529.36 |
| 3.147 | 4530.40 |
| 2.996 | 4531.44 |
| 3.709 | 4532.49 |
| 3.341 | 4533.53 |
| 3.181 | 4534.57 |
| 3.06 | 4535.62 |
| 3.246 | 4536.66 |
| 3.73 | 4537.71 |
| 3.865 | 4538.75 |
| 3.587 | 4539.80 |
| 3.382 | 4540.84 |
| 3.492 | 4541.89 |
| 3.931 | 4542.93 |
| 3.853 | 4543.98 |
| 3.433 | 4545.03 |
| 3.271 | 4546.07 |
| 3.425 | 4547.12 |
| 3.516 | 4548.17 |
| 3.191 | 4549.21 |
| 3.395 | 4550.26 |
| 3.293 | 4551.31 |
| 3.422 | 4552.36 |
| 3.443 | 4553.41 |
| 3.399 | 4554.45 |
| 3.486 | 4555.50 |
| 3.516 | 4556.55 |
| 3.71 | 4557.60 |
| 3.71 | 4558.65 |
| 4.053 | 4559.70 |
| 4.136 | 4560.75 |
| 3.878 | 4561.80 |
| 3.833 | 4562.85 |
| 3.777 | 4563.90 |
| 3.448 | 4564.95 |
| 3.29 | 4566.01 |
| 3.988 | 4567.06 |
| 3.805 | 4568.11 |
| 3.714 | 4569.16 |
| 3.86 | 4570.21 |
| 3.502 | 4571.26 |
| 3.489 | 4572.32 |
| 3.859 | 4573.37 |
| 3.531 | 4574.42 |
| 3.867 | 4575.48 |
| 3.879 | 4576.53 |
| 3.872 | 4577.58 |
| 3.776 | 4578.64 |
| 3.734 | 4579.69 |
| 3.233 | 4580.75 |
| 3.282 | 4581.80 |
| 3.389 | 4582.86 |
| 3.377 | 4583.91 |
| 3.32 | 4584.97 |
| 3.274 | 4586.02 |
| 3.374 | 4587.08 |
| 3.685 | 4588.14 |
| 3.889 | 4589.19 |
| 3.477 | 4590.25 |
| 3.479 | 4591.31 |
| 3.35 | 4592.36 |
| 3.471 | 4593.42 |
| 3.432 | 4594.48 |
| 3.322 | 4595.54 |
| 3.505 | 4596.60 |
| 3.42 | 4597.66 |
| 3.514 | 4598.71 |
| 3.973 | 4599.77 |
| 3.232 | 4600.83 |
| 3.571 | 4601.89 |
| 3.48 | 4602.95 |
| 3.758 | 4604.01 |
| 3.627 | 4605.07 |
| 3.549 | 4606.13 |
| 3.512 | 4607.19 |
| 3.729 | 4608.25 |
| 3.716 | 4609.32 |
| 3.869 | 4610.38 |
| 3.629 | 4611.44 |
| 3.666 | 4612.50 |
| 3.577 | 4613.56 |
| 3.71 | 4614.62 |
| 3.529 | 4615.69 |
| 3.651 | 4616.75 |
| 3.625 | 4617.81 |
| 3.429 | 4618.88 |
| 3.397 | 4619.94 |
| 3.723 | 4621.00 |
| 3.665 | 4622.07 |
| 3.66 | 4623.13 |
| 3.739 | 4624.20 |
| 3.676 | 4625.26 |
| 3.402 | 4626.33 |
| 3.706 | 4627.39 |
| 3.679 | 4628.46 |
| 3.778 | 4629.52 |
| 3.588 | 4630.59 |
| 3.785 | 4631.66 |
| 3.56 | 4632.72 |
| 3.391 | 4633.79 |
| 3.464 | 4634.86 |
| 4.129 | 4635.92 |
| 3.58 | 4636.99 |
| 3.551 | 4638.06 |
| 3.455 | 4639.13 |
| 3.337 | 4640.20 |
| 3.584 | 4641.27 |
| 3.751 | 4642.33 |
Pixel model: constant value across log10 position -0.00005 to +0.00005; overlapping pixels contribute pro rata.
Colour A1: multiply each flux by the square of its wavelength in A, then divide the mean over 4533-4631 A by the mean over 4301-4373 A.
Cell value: 1.36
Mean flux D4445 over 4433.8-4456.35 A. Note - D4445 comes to 3.29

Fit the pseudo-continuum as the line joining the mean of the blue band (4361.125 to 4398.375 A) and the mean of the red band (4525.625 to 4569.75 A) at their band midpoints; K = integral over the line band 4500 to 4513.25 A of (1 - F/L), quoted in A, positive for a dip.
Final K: -1.5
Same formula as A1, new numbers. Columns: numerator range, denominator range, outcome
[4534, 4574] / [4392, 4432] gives 1.20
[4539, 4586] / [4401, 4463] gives 1.19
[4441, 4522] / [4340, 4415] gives 1.18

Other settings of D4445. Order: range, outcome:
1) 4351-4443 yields 3.18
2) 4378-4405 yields 2.97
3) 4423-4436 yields 3.22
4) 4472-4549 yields 3.56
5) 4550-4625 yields 3.6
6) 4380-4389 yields 2.71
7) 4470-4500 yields 3.55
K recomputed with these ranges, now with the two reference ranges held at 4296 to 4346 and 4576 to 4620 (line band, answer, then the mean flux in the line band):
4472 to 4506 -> -4.3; 3.6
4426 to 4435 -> -0.8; 3.26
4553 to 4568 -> -1.2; 3.7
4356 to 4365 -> -2.6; 3.55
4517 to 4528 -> -0.7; 3.51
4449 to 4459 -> -0.3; 3.17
